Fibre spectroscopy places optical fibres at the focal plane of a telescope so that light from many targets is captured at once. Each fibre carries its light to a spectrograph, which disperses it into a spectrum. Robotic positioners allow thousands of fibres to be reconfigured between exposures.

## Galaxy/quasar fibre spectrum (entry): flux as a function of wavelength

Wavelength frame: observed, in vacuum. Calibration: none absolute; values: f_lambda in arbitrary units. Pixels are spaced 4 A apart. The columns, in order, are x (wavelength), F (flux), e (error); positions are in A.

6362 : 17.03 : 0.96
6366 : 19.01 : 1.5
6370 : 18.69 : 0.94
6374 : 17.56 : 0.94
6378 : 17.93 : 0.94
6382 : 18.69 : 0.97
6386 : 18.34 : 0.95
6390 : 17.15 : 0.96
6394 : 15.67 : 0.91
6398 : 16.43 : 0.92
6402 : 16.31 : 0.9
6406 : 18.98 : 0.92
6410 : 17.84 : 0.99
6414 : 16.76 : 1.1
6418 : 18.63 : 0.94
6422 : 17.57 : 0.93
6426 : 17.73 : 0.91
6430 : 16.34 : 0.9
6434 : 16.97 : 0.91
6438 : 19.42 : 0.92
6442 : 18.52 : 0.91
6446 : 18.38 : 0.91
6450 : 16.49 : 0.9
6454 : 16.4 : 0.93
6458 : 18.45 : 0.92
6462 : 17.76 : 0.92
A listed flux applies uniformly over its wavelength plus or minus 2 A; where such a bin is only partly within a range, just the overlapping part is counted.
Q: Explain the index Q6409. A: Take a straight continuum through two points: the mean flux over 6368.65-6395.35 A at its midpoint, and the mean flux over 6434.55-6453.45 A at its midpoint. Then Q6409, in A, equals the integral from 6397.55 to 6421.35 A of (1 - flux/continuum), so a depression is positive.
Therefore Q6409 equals 0.4 A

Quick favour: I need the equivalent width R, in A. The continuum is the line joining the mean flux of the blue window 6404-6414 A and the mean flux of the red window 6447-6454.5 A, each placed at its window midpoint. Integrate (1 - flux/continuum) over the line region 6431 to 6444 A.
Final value -0.8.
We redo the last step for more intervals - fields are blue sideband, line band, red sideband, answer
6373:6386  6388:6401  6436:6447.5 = 1.3 A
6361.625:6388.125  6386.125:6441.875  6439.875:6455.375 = 1.3 A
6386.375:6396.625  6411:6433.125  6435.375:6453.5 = 0.1 A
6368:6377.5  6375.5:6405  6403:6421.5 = 1.2 A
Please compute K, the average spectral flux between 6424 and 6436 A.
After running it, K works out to 17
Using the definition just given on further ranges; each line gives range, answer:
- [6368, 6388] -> 18.2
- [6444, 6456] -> 17.1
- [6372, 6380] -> 17.7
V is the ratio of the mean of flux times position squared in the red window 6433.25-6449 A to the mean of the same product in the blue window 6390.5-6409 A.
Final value 1.10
